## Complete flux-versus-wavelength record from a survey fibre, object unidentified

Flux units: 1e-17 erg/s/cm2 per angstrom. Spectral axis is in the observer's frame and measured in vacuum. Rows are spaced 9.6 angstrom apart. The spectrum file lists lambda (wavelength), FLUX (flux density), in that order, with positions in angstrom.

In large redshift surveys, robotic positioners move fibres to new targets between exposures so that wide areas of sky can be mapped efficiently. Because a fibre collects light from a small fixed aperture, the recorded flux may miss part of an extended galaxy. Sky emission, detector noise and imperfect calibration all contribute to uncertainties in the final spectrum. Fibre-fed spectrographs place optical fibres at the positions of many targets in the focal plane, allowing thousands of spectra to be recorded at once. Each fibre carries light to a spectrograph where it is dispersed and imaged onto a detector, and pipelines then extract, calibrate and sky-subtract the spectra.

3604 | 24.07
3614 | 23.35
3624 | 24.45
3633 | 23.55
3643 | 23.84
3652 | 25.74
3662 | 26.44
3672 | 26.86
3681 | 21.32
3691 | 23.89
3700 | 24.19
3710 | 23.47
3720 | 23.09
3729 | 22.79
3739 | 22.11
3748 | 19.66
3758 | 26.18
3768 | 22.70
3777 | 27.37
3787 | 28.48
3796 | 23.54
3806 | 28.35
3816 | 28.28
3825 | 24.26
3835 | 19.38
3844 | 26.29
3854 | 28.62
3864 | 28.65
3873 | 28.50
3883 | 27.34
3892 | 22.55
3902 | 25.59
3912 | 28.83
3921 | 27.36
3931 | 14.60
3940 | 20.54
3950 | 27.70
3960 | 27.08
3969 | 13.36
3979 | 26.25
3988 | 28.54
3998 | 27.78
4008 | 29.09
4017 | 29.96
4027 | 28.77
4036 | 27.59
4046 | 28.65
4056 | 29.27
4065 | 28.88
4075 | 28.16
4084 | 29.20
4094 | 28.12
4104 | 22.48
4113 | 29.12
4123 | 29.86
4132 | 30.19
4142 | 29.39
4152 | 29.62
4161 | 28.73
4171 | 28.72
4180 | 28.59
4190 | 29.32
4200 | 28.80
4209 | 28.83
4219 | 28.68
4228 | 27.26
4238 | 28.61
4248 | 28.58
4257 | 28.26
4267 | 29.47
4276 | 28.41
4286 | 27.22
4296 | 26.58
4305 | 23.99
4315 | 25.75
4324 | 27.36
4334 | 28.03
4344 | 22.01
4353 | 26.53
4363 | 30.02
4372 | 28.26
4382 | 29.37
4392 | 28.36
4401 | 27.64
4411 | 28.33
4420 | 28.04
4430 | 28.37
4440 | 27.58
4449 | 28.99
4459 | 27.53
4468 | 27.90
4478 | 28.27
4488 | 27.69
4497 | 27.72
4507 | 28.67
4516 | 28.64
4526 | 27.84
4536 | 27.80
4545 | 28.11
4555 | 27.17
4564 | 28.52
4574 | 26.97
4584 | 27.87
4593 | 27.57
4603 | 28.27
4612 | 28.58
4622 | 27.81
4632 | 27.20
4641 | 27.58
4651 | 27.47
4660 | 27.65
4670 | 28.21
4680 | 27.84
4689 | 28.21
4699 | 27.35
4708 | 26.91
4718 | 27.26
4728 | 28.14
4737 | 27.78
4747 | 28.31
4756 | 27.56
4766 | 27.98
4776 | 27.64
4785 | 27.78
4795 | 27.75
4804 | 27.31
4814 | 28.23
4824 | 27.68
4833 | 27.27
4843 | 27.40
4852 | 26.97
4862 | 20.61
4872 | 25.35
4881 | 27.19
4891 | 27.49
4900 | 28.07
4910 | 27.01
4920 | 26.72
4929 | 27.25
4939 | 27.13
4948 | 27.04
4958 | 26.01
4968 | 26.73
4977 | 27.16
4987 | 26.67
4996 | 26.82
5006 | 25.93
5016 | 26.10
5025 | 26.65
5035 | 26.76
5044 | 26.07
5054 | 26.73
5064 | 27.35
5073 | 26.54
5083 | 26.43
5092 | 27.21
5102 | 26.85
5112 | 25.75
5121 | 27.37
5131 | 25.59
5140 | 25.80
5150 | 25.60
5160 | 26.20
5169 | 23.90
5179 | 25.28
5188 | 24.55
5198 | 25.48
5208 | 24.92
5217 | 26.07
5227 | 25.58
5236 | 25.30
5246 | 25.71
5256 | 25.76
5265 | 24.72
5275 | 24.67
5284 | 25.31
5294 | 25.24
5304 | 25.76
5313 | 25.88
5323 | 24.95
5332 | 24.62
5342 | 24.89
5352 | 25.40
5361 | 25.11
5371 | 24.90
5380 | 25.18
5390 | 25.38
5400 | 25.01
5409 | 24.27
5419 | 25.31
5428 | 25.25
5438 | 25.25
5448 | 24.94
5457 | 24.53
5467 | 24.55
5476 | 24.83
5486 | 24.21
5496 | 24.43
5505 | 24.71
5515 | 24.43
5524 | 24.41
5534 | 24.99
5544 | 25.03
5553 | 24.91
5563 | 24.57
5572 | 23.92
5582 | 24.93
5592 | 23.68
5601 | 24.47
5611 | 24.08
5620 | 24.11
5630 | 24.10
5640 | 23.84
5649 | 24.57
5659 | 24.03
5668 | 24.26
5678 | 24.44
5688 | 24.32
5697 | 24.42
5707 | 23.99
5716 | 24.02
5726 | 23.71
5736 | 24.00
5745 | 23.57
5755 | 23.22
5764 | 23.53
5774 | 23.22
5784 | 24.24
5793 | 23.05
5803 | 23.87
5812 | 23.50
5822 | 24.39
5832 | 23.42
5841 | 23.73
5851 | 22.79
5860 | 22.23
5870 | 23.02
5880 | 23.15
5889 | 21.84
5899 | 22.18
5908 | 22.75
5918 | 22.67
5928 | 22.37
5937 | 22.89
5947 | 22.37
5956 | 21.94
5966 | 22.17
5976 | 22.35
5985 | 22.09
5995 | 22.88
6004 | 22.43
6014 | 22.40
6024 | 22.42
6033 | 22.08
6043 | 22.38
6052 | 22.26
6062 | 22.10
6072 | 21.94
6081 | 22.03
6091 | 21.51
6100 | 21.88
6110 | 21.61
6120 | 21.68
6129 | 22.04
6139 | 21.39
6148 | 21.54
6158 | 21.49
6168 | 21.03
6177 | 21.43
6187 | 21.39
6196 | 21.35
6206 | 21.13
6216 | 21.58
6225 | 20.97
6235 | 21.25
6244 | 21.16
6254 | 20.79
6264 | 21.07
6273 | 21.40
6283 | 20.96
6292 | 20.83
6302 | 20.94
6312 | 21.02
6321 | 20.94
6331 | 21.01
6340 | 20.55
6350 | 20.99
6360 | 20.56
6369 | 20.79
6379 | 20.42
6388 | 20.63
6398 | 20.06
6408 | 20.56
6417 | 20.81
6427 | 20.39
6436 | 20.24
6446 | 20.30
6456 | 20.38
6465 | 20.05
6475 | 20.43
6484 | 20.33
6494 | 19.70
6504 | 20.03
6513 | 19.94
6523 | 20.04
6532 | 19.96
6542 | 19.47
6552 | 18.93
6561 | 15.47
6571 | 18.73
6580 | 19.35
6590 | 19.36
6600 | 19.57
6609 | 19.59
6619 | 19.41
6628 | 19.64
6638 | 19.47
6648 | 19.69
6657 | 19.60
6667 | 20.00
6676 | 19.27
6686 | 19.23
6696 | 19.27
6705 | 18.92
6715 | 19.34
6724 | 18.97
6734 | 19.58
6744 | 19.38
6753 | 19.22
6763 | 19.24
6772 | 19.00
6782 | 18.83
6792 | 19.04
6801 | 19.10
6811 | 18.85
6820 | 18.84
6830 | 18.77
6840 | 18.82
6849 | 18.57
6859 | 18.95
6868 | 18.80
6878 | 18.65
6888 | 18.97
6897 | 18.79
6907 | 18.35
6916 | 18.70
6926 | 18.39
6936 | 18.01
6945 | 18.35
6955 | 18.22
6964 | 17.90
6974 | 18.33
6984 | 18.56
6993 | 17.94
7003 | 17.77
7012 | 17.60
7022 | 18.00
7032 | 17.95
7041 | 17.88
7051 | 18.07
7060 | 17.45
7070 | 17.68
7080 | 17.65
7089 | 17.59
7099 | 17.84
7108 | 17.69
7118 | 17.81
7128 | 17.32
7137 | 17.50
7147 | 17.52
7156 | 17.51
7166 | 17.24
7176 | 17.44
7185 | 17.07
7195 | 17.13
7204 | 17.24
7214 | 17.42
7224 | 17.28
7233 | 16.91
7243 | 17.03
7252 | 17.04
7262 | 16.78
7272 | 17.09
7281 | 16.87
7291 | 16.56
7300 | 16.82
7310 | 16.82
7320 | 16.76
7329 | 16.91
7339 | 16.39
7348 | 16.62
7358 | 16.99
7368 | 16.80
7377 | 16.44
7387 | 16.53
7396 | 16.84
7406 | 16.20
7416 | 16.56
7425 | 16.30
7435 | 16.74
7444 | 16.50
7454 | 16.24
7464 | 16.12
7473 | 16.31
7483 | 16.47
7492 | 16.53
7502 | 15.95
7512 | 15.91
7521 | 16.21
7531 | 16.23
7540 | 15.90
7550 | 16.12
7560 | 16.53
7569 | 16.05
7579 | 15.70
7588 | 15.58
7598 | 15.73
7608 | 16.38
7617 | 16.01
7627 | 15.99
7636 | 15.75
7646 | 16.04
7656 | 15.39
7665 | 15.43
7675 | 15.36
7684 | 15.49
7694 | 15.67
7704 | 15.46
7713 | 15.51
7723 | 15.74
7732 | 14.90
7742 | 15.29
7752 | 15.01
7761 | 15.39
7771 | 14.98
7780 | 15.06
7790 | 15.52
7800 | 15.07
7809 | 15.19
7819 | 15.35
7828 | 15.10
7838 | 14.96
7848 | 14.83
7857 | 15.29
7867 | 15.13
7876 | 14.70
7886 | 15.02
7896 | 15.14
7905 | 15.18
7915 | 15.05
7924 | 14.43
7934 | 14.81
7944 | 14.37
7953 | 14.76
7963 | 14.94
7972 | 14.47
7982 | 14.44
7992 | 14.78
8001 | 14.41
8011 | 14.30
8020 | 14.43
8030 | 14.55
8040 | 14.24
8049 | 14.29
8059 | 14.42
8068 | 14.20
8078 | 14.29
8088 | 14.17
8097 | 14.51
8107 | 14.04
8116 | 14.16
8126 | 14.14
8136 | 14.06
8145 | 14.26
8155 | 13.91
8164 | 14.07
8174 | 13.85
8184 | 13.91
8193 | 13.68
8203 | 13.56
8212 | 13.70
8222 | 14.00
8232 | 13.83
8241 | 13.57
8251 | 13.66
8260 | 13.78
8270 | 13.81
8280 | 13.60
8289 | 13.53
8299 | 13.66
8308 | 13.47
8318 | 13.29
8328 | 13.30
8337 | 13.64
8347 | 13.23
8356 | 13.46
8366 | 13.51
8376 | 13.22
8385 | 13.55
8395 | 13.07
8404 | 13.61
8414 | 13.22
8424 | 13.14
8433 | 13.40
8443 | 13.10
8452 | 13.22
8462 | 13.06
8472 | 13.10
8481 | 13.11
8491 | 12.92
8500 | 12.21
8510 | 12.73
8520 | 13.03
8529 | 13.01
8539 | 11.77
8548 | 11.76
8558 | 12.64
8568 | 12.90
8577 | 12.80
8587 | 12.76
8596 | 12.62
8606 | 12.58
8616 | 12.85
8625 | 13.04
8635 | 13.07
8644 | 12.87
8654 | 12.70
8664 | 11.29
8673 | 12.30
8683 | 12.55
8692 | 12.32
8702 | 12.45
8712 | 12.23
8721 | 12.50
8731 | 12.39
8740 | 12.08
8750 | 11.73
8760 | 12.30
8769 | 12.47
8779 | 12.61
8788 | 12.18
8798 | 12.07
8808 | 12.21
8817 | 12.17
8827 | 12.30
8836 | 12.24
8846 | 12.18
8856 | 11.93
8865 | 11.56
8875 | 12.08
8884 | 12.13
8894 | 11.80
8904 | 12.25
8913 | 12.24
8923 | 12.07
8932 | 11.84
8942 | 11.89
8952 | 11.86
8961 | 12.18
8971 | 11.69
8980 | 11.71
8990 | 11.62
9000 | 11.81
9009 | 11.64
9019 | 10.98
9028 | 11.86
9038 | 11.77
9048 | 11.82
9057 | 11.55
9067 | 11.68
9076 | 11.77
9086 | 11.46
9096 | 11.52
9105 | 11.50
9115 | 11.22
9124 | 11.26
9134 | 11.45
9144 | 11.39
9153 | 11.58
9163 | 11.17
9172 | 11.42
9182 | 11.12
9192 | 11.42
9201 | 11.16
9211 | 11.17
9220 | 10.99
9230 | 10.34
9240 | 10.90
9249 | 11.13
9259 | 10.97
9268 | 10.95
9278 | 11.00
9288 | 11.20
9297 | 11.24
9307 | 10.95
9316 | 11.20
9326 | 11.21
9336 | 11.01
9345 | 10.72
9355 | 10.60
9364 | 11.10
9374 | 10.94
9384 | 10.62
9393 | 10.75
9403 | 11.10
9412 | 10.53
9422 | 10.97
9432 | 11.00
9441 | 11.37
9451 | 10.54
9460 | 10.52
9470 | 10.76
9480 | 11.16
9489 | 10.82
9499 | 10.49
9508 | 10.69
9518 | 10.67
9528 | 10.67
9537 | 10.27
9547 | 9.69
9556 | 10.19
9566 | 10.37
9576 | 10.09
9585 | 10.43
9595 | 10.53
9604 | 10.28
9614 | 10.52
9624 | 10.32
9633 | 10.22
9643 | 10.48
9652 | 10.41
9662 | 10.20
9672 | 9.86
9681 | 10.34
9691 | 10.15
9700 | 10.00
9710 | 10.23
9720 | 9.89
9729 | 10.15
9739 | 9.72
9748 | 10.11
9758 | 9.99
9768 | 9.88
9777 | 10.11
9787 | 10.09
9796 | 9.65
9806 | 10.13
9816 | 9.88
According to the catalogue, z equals 0.000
